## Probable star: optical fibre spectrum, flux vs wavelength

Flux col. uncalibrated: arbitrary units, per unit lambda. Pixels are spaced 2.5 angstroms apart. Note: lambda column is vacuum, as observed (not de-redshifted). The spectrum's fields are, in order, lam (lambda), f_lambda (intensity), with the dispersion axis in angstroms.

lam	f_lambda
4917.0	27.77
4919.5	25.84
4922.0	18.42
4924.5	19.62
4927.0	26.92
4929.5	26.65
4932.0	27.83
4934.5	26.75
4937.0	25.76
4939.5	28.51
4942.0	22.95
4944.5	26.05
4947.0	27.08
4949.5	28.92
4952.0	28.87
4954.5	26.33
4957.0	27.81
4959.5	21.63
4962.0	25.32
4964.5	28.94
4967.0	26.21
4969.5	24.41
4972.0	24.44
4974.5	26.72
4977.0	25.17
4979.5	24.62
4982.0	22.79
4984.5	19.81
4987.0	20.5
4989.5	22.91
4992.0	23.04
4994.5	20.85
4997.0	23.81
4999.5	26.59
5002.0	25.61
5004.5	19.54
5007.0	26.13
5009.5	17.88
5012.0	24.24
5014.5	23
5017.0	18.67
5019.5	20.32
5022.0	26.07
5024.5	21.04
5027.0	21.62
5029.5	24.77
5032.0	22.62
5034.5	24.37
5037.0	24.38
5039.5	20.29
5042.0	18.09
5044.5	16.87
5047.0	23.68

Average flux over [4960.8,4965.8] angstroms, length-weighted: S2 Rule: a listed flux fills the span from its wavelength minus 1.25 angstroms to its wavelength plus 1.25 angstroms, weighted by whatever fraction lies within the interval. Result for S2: 27.1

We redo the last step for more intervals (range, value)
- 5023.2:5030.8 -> 22.5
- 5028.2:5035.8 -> 23.9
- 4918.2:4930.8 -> 23.5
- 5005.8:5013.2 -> 22.7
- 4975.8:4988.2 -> 22.6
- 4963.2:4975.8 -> 26.1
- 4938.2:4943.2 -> 25.8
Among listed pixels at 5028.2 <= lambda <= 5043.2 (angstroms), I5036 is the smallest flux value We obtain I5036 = 18.09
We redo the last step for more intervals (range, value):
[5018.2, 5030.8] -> 20.32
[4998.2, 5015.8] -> 17.88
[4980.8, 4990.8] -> 19.81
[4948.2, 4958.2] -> 26.33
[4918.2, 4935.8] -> 18.42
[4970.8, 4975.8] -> 24.44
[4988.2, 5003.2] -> 20.85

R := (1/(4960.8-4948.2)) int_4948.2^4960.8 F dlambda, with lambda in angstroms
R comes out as 26.7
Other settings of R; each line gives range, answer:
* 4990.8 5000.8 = 23.6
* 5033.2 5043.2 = 21.8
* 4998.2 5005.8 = 23.9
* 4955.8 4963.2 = 24.9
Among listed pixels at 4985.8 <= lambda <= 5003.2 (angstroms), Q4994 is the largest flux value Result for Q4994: 26.59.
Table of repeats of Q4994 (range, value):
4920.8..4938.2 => 27.83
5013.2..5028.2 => 26.07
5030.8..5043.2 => 24.38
